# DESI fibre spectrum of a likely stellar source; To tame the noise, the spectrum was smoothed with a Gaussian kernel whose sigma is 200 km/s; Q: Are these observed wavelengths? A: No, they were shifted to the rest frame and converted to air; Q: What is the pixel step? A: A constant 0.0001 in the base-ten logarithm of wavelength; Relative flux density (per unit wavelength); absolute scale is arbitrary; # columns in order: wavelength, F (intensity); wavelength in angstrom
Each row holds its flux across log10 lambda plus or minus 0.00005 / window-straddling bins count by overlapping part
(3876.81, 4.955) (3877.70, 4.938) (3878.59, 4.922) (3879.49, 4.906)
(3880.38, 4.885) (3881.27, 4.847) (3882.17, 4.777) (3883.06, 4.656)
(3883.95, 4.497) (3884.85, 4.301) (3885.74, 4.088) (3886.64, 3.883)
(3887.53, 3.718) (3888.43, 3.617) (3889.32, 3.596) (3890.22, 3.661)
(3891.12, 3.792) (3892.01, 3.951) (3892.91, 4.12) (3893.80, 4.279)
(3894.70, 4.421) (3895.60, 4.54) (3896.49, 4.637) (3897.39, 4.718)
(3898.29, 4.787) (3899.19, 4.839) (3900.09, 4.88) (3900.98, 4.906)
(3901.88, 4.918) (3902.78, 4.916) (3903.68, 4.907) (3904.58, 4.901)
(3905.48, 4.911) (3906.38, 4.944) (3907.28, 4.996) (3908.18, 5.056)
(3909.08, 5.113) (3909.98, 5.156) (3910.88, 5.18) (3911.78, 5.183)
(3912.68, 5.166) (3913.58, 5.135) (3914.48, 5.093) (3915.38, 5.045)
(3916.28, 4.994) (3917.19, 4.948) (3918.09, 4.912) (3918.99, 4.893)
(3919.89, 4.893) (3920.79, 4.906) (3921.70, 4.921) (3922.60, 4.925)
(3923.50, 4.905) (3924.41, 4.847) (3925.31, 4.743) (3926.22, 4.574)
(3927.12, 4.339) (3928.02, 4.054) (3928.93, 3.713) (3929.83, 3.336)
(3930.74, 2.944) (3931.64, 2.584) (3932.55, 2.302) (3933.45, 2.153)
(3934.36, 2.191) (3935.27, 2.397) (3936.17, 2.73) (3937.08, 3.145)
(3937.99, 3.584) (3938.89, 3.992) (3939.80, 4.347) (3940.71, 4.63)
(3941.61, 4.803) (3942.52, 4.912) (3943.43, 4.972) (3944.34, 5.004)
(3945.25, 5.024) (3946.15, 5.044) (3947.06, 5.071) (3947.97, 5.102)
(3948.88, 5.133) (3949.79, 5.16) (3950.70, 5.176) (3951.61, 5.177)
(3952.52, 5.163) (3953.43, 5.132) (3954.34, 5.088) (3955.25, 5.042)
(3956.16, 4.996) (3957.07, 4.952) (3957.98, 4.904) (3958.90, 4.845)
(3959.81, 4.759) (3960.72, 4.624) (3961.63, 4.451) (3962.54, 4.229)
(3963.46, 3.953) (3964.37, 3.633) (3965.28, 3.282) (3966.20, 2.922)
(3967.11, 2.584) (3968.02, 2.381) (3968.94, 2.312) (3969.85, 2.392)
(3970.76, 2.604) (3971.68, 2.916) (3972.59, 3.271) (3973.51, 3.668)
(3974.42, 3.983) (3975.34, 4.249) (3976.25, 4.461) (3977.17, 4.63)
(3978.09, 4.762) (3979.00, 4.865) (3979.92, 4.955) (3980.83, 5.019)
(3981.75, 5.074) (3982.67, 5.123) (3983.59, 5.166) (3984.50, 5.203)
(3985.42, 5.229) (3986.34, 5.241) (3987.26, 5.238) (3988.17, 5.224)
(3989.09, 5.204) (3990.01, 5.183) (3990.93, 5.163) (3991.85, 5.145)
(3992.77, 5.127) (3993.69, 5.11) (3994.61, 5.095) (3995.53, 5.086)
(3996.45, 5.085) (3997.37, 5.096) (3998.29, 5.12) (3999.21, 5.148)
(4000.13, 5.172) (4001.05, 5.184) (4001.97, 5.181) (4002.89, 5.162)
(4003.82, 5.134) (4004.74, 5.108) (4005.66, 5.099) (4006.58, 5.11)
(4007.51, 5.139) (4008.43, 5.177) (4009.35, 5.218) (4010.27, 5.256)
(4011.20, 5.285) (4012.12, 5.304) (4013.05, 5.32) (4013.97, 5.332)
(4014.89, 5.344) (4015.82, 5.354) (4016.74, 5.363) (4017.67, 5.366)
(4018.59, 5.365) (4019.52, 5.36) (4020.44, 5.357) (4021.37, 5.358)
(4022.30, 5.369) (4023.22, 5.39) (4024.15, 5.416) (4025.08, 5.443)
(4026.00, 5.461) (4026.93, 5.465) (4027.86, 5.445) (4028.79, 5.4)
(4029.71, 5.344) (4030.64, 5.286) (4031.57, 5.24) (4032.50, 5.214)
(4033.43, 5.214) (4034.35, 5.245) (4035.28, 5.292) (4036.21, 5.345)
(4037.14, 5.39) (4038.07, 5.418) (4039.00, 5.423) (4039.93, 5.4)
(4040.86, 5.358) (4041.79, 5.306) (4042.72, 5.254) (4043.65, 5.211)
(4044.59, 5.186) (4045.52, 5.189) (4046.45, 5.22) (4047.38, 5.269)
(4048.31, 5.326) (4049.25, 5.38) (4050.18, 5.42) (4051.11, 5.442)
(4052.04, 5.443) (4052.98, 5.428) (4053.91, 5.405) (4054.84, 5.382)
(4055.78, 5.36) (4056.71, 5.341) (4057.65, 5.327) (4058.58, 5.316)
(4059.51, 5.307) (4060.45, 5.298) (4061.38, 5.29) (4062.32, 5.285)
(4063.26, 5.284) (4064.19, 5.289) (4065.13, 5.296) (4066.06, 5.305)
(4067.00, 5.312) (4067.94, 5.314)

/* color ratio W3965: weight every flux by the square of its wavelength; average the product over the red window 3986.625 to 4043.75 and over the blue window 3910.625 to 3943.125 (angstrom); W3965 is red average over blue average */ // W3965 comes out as 1.31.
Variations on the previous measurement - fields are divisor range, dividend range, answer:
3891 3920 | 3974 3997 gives 1.07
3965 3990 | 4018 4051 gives 1.31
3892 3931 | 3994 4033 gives 1.17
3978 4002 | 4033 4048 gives 1.06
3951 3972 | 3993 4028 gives 1.34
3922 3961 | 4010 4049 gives 1.28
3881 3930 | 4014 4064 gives 1.23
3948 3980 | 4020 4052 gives 1.32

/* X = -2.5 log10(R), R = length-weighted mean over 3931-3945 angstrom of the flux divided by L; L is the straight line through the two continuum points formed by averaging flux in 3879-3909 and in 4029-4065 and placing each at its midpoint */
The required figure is 0.30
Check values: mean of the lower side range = 4.52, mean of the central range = 3.6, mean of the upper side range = 5.32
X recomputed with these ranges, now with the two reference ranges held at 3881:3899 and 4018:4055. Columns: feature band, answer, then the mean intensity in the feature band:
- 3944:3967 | 0.01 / 4.68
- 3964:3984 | 0.27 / 3.83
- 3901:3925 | -0.13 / 4.99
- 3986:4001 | -0.03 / 5.15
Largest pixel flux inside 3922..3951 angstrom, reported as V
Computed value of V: 5.176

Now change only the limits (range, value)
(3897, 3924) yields 5.183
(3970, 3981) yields 5.019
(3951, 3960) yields 5.177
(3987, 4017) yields 5.363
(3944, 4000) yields 5.241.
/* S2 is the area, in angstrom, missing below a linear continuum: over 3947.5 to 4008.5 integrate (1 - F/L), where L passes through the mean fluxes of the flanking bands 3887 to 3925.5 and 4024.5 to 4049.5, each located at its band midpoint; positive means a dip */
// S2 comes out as 4.9 angstrom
